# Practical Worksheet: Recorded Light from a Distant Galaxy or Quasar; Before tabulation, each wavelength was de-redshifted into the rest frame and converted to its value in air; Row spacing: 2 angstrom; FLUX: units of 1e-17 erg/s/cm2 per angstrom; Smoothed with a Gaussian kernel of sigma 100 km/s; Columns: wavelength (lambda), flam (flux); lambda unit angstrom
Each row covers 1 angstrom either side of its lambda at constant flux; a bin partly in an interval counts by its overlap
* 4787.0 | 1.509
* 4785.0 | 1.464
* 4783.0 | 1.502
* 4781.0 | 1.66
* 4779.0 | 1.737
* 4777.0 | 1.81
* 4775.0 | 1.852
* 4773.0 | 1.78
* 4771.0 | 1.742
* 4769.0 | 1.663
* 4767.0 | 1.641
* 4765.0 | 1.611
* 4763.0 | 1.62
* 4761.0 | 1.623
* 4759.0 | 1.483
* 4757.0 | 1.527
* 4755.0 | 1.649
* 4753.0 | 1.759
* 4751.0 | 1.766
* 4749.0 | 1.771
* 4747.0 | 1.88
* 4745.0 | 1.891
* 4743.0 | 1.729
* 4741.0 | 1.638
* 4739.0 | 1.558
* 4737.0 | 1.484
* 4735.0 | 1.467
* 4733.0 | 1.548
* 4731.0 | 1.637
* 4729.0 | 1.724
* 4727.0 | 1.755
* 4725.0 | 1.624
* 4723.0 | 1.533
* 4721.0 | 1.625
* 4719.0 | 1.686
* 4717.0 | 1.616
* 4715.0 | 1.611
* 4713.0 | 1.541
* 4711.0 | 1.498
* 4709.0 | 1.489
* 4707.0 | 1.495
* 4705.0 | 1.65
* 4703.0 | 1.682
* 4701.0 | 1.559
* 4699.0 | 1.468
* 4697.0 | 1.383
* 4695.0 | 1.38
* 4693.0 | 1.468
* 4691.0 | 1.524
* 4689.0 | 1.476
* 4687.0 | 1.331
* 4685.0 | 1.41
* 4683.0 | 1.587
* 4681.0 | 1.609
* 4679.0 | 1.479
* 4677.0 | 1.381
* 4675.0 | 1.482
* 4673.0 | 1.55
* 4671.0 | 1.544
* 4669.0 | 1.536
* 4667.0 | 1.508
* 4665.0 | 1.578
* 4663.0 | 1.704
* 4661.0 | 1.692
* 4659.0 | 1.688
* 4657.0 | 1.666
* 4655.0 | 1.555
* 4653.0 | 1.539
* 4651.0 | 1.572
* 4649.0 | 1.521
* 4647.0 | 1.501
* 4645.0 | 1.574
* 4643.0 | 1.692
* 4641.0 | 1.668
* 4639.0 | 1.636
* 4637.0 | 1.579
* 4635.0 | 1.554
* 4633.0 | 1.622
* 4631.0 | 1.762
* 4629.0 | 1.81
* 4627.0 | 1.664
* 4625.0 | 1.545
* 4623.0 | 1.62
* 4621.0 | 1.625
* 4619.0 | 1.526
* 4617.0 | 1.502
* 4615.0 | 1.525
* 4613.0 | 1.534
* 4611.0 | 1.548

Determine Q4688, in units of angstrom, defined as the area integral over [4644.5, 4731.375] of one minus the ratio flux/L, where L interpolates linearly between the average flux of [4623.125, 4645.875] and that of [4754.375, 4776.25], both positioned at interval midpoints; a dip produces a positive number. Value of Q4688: 5.0 angstrom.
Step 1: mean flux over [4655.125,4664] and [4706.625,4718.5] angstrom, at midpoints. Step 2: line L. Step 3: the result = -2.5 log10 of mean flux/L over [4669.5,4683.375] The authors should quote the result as 0.082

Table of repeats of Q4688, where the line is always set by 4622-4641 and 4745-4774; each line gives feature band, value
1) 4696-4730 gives 1.8 angstrom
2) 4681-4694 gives 1.5 angstrom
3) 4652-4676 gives 1.0 angstrom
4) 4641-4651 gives 0.4 angstrom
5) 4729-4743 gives 0.8 angstrom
